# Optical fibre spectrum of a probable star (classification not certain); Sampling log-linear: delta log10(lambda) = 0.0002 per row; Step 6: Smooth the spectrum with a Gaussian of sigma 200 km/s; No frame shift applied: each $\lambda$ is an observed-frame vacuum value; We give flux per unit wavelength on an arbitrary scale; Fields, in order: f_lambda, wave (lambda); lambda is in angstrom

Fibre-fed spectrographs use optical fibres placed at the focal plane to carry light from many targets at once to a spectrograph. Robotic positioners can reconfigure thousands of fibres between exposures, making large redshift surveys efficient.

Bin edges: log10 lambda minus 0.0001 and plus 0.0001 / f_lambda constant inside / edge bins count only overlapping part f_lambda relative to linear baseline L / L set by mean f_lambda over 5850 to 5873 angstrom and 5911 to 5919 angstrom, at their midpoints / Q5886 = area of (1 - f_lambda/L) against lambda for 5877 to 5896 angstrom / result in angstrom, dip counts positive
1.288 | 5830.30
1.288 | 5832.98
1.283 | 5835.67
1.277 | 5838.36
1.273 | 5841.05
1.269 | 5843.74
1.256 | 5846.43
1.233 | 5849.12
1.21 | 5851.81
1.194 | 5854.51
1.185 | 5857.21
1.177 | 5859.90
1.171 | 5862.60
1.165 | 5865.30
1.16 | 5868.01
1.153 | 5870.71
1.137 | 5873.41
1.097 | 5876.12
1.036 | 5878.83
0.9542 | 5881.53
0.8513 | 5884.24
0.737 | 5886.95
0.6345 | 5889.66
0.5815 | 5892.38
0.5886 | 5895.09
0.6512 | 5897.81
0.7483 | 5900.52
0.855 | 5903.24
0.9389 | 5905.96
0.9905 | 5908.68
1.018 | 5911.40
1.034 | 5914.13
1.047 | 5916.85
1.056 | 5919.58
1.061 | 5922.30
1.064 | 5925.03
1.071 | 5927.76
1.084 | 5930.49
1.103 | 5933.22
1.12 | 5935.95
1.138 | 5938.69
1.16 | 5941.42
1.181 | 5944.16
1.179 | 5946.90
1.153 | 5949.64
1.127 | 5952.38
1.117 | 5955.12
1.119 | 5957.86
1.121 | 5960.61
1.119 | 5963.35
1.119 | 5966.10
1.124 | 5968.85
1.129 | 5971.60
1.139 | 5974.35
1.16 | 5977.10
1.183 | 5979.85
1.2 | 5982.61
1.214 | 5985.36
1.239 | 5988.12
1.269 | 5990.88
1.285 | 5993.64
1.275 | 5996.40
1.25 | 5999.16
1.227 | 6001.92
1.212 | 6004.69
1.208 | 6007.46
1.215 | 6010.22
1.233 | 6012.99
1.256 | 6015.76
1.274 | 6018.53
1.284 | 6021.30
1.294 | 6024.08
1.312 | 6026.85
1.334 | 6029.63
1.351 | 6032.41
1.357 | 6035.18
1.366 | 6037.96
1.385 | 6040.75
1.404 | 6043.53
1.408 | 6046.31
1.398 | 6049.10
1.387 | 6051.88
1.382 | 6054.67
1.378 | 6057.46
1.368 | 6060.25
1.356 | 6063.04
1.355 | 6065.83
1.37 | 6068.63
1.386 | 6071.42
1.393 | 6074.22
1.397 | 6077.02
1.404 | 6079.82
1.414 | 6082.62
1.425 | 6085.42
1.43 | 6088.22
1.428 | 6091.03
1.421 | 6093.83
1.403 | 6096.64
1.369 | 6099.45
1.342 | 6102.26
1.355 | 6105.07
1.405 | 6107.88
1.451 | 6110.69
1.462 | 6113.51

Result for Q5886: 5.7 angstrom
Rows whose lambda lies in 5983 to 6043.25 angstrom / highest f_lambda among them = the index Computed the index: 1.385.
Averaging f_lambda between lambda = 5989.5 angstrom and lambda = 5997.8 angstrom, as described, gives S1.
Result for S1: 1.28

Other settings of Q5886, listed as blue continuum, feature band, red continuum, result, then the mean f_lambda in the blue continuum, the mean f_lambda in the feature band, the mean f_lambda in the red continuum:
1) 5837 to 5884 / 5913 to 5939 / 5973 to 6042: 2.8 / 1.17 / 1.08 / 1.26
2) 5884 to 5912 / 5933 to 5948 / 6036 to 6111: -3.7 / 0.772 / 1.15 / 1.39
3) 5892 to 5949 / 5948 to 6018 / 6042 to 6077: -1.2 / 0.994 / 1.19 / 1.38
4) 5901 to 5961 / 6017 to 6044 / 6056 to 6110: -1.1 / 1.07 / 1.33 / 1.39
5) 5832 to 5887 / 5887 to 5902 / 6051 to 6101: 6.8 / 1.16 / 0.651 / 1.39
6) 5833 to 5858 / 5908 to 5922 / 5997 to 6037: 2.5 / 1.25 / 1.03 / 1.27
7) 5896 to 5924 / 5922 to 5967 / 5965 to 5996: -2.6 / 0.936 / 1.12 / 1.19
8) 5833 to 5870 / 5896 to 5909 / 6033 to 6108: 4.6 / 1.22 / 0.816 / 1.39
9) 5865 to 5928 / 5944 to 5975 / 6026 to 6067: -0.4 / 0.937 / 1.13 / 1.37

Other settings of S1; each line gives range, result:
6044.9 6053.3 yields 1.4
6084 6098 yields 1.42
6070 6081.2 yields 1.39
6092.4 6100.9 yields 1.4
